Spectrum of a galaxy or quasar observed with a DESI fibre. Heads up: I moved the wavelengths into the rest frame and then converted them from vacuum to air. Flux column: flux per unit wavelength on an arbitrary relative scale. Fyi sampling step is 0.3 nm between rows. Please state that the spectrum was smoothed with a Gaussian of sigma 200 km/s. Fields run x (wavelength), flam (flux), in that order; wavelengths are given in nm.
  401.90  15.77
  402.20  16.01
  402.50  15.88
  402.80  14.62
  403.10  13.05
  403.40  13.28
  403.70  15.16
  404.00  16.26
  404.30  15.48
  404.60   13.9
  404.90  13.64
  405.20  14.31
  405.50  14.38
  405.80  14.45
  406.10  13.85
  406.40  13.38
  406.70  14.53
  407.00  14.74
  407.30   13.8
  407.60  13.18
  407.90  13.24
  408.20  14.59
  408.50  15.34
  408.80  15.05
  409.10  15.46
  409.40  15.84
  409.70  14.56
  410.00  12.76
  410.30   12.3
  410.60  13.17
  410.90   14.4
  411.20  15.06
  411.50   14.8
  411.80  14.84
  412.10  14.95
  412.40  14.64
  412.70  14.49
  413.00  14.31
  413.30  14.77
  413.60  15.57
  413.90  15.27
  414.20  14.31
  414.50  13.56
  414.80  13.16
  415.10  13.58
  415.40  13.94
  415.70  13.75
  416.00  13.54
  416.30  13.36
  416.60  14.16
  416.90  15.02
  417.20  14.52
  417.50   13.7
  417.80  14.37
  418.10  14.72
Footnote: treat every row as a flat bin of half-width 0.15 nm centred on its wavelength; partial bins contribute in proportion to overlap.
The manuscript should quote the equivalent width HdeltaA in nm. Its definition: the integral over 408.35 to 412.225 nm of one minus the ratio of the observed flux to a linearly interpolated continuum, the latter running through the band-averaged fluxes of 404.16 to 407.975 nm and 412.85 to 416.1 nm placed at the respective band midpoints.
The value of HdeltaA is -0.10 nm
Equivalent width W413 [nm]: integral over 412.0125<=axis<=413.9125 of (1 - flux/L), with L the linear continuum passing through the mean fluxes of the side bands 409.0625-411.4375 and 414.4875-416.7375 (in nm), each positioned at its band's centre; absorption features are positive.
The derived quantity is -0.13 nm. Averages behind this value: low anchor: 14.2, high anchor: 13.6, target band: 14.8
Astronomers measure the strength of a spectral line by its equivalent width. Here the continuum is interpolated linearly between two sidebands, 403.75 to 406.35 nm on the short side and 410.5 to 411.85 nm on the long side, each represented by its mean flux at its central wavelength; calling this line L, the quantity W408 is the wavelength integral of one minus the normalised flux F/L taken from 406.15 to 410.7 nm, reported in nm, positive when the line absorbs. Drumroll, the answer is 0.11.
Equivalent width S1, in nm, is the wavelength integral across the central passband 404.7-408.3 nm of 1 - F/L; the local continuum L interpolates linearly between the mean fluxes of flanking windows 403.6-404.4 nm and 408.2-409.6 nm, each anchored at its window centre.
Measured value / 0.345 nm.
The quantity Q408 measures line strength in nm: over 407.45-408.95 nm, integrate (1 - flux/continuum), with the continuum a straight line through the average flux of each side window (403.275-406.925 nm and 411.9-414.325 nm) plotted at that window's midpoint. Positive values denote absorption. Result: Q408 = 0.028 nm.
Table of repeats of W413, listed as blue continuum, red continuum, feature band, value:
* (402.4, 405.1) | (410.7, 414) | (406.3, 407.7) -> 0.064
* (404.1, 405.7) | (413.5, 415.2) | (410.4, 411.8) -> -0.005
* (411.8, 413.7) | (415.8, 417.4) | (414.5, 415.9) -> 0.072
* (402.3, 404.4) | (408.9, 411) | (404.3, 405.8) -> 0.041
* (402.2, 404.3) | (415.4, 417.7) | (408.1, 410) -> -0.063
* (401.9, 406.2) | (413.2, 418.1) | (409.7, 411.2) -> 0.093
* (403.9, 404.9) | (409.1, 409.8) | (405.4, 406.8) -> 0.089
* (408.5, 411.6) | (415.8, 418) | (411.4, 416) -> -0.042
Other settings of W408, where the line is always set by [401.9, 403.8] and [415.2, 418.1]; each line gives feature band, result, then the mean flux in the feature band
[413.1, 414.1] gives -0.06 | 15.1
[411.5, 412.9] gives -0.04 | 14.7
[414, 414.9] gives 0.02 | 13.8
